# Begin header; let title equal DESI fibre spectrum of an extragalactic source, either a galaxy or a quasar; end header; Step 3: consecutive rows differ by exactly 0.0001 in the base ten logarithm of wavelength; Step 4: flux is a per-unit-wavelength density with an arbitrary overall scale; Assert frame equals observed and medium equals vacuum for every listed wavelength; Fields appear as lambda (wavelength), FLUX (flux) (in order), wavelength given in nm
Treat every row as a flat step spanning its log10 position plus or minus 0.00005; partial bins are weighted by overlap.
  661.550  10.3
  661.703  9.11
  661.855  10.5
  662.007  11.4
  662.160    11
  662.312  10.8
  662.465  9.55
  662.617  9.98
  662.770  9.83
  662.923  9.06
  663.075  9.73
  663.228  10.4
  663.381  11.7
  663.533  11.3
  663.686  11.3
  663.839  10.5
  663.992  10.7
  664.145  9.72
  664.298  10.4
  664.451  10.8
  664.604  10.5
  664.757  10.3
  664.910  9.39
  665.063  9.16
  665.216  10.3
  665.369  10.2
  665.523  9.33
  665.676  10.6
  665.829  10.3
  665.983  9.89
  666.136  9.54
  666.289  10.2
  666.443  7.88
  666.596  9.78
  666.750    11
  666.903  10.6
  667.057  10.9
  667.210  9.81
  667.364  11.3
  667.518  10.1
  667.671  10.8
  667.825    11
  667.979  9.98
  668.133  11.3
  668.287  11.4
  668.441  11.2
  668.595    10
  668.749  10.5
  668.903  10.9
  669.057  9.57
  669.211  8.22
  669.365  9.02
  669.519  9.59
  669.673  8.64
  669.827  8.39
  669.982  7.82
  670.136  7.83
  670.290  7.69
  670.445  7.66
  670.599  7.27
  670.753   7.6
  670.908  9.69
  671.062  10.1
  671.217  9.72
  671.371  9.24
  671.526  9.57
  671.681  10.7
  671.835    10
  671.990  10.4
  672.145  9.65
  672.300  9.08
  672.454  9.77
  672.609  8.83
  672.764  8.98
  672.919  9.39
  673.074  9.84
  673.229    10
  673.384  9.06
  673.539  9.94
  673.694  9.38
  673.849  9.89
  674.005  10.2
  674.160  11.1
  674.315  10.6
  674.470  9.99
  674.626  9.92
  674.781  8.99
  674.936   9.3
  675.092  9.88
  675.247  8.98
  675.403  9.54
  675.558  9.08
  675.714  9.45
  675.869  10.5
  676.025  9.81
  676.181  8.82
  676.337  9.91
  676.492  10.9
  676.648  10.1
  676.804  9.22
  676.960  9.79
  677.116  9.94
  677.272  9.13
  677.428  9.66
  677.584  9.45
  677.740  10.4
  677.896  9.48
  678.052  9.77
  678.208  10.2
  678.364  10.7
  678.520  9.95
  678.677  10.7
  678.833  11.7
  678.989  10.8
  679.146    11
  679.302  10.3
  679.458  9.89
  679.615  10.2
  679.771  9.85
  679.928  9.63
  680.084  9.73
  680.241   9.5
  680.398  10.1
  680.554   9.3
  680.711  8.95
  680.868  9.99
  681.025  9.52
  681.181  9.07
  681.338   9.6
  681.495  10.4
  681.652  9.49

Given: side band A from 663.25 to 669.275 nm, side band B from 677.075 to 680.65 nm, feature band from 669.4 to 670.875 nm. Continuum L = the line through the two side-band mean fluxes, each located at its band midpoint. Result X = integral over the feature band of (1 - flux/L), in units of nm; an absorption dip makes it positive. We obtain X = 0.30 nm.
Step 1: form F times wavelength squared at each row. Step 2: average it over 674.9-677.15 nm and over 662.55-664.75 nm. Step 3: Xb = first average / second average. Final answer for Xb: 0.96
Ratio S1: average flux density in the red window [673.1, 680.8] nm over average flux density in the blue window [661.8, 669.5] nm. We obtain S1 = 1.0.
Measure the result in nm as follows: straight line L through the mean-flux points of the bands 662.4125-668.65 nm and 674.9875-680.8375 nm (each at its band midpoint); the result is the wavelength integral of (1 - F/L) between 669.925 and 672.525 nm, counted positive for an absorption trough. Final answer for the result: 0.27 nm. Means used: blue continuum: 10.3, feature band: 9.06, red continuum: 9.9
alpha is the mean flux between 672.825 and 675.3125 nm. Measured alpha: 9.78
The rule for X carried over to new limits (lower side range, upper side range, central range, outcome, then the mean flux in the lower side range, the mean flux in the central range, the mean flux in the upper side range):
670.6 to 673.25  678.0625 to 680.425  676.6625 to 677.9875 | 0.05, 9.49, 9.66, 10.3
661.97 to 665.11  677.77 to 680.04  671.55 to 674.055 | 0.15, 10.4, 9.68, 10.3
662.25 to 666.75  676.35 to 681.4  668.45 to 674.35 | 0.39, 10.1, 9.38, 9.96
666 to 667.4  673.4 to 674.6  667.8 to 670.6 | 0.19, 10.1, 9.39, 10.1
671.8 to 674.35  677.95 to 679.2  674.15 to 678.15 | 0.18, 9.75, 9.74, 10.6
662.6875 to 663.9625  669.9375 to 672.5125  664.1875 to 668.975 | -0.20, 10.5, 10.3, 9.06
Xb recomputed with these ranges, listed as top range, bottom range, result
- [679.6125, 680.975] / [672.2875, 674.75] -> 1.01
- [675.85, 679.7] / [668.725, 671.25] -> 1.18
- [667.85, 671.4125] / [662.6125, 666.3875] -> 0.93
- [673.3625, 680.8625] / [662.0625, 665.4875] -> 1.00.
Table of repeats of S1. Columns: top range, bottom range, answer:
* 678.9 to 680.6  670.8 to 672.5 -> 1.03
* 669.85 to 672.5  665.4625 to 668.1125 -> 0.88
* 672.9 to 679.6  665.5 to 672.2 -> 1.02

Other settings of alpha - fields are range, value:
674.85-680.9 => 9.89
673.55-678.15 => 9.77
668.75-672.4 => 9.1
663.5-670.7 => 9.87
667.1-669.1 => 10.6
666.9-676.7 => 9.67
